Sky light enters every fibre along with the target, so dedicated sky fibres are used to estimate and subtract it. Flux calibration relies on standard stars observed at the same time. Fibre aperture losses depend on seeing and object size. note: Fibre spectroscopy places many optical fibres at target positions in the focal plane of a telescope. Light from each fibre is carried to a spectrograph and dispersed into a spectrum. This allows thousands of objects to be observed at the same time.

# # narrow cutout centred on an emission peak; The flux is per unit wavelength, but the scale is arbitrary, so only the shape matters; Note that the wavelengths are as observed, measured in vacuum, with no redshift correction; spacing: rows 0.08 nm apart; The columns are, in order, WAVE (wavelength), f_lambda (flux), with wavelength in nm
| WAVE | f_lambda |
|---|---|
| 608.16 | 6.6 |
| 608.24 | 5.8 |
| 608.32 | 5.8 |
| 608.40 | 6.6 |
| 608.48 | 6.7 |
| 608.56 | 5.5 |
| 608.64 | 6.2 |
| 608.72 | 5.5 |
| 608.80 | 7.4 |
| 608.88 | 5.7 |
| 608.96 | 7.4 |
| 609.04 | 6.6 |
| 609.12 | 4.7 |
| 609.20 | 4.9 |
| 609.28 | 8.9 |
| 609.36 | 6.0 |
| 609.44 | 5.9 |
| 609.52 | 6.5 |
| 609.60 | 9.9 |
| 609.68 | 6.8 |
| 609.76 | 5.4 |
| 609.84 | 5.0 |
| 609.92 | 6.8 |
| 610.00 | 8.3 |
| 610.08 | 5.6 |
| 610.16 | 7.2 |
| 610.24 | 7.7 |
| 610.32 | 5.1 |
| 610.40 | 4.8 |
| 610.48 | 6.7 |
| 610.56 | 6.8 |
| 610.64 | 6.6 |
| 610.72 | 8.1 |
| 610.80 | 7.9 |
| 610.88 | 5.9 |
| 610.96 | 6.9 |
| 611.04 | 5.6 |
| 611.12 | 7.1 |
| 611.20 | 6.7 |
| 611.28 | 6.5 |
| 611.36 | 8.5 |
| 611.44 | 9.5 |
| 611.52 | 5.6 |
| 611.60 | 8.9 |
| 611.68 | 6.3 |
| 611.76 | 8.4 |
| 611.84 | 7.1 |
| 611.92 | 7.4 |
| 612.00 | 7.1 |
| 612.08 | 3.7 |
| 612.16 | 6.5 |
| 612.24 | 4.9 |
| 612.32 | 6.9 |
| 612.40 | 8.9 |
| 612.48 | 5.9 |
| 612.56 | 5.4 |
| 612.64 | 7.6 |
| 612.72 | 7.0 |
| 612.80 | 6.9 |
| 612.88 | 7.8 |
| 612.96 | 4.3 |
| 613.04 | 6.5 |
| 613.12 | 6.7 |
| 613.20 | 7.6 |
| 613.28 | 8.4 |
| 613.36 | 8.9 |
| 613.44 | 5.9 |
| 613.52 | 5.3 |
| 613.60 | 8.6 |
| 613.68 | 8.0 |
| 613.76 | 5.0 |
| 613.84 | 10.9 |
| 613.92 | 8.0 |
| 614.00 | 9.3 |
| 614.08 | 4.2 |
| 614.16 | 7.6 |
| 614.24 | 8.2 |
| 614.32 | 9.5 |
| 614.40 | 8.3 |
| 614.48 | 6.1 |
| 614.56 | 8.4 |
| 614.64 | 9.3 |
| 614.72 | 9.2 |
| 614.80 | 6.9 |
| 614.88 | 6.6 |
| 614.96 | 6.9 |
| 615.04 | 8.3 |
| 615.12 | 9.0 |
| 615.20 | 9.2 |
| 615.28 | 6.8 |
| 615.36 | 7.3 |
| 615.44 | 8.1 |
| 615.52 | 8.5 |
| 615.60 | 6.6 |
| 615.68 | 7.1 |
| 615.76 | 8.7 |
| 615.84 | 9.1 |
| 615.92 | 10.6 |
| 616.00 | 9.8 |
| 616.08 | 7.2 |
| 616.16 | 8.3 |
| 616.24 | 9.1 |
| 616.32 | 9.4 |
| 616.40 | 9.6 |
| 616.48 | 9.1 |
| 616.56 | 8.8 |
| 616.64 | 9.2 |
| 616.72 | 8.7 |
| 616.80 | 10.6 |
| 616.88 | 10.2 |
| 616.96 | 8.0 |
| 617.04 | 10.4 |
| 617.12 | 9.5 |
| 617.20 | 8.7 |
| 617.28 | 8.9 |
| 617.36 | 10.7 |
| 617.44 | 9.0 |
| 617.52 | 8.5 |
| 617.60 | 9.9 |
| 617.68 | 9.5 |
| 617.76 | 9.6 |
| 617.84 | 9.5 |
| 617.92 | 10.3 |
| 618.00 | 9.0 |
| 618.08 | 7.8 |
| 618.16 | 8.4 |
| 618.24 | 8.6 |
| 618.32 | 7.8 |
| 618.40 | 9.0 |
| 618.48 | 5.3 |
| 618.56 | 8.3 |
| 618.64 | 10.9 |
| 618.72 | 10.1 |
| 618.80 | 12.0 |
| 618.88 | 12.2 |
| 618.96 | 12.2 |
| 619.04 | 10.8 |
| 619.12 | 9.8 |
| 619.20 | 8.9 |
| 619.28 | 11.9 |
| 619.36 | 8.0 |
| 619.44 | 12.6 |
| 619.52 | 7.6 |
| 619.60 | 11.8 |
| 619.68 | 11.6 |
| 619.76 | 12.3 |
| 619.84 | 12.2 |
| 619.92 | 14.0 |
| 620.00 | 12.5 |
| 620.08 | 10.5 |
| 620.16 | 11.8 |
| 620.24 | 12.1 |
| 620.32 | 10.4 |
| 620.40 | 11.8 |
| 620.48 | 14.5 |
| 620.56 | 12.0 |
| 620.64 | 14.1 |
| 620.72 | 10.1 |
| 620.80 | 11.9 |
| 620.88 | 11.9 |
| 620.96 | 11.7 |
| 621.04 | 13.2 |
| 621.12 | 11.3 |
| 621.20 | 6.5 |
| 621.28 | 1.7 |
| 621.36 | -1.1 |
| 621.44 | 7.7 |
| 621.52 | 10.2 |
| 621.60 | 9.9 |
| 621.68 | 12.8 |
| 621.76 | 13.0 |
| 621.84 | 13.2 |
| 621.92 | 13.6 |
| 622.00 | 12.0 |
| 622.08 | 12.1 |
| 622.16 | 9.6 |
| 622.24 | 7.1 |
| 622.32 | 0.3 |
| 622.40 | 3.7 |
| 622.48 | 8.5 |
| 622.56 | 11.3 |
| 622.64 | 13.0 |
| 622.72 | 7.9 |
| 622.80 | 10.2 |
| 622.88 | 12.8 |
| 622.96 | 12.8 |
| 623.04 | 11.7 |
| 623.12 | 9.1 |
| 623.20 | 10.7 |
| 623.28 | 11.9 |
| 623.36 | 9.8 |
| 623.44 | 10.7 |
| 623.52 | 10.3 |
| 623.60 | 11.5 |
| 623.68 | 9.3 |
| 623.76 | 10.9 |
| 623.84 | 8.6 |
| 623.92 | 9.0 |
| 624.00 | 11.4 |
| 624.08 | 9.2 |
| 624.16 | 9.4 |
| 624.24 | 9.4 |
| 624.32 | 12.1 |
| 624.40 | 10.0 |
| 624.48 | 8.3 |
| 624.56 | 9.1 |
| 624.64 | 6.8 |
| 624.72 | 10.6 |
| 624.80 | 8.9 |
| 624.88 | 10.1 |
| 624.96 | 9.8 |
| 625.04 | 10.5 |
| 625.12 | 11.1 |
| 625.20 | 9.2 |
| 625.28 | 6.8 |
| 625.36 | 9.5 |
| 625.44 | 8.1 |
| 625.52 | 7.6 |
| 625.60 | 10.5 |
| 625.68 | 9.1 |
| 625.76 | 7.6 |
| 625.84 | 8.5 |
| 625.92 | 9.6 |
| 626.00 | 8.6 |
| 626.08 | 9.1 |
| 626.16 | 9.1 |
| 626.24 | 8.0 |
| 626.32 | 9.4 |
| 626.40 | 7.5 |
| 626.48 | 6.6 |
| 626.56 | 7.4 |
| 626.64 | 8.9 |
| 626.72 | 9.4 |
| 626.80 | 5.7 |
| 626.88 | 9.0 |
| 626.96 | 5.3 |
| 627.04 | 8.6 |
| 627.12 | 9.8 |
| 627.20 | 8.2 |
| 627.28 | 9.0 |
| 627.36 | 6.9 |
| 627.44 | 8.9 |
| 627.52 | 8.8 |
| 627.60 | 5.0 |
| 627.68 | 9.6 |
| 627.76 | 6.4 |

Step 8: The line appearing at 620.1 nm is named C IV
